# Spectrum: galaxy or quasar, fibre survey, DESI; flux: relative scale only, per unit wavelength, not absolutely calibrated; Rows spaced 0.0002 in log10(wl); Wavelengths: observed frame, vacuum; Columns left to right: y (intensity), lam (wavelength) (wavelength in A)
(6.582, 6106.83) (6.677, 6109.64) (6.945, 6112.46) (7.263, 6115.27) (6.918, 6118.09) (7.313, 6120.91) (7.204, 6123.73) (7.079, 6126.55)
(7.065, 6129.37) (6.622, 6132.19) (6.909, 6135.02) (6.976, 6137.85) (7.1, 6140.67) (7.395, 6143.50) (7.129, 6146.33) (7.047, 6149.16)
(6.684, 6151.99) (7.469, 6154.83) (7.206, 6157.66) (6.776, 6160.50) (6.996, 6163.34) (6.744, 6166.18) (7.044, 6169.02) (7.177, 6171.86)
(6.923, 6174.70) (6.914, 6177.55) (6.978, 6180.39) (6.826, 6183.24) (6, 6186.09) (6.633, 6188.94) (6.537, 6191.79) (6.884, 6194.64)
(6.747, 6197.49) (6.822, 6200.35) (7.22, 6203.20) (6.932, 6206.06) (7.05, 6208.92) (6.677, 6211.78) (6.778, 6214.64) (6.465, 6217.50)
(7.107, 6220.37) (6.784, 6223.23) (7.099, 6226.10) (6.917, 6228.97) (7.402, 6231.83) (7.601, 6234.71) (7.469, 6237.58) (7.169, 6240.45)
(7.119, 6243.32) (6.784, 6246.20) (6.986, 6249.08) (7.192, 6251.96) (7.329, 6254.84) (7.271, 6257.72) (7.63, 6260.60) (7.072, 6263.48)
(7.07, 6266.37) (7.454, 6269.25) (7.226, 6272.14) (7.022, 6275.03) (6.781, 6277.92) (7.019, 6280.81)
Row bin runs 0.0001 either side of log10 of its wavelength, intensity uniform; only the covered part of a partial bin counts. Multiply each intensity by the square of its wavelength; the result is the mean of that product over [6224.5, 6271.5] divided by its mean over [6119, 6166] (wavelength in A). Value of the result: 1.1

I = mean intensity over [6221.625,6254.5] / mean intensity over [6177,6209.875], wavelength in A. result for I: 1.05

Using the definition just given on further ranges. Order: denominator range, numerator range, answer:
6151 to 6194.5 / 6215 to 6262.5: 1.04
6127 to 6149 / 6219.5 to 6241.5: 1.02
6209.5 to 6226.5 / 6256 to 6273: 1.07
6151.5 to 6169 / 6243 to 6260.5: 1.02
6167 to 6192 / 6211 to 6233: 1.02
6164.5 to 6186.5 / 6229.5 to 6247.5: 1.06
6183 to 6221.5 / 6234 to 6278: 1.07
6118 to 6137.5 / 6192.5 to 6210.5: 0.99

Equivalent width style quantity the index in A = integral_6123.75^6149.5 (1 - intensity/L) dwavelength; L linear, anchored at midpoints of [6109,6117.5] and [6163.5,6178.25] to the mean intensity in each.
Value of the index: -0.3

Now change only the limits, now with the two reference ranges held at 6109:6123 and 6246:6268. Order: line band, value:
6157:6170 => 0.3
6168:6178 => 0.1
